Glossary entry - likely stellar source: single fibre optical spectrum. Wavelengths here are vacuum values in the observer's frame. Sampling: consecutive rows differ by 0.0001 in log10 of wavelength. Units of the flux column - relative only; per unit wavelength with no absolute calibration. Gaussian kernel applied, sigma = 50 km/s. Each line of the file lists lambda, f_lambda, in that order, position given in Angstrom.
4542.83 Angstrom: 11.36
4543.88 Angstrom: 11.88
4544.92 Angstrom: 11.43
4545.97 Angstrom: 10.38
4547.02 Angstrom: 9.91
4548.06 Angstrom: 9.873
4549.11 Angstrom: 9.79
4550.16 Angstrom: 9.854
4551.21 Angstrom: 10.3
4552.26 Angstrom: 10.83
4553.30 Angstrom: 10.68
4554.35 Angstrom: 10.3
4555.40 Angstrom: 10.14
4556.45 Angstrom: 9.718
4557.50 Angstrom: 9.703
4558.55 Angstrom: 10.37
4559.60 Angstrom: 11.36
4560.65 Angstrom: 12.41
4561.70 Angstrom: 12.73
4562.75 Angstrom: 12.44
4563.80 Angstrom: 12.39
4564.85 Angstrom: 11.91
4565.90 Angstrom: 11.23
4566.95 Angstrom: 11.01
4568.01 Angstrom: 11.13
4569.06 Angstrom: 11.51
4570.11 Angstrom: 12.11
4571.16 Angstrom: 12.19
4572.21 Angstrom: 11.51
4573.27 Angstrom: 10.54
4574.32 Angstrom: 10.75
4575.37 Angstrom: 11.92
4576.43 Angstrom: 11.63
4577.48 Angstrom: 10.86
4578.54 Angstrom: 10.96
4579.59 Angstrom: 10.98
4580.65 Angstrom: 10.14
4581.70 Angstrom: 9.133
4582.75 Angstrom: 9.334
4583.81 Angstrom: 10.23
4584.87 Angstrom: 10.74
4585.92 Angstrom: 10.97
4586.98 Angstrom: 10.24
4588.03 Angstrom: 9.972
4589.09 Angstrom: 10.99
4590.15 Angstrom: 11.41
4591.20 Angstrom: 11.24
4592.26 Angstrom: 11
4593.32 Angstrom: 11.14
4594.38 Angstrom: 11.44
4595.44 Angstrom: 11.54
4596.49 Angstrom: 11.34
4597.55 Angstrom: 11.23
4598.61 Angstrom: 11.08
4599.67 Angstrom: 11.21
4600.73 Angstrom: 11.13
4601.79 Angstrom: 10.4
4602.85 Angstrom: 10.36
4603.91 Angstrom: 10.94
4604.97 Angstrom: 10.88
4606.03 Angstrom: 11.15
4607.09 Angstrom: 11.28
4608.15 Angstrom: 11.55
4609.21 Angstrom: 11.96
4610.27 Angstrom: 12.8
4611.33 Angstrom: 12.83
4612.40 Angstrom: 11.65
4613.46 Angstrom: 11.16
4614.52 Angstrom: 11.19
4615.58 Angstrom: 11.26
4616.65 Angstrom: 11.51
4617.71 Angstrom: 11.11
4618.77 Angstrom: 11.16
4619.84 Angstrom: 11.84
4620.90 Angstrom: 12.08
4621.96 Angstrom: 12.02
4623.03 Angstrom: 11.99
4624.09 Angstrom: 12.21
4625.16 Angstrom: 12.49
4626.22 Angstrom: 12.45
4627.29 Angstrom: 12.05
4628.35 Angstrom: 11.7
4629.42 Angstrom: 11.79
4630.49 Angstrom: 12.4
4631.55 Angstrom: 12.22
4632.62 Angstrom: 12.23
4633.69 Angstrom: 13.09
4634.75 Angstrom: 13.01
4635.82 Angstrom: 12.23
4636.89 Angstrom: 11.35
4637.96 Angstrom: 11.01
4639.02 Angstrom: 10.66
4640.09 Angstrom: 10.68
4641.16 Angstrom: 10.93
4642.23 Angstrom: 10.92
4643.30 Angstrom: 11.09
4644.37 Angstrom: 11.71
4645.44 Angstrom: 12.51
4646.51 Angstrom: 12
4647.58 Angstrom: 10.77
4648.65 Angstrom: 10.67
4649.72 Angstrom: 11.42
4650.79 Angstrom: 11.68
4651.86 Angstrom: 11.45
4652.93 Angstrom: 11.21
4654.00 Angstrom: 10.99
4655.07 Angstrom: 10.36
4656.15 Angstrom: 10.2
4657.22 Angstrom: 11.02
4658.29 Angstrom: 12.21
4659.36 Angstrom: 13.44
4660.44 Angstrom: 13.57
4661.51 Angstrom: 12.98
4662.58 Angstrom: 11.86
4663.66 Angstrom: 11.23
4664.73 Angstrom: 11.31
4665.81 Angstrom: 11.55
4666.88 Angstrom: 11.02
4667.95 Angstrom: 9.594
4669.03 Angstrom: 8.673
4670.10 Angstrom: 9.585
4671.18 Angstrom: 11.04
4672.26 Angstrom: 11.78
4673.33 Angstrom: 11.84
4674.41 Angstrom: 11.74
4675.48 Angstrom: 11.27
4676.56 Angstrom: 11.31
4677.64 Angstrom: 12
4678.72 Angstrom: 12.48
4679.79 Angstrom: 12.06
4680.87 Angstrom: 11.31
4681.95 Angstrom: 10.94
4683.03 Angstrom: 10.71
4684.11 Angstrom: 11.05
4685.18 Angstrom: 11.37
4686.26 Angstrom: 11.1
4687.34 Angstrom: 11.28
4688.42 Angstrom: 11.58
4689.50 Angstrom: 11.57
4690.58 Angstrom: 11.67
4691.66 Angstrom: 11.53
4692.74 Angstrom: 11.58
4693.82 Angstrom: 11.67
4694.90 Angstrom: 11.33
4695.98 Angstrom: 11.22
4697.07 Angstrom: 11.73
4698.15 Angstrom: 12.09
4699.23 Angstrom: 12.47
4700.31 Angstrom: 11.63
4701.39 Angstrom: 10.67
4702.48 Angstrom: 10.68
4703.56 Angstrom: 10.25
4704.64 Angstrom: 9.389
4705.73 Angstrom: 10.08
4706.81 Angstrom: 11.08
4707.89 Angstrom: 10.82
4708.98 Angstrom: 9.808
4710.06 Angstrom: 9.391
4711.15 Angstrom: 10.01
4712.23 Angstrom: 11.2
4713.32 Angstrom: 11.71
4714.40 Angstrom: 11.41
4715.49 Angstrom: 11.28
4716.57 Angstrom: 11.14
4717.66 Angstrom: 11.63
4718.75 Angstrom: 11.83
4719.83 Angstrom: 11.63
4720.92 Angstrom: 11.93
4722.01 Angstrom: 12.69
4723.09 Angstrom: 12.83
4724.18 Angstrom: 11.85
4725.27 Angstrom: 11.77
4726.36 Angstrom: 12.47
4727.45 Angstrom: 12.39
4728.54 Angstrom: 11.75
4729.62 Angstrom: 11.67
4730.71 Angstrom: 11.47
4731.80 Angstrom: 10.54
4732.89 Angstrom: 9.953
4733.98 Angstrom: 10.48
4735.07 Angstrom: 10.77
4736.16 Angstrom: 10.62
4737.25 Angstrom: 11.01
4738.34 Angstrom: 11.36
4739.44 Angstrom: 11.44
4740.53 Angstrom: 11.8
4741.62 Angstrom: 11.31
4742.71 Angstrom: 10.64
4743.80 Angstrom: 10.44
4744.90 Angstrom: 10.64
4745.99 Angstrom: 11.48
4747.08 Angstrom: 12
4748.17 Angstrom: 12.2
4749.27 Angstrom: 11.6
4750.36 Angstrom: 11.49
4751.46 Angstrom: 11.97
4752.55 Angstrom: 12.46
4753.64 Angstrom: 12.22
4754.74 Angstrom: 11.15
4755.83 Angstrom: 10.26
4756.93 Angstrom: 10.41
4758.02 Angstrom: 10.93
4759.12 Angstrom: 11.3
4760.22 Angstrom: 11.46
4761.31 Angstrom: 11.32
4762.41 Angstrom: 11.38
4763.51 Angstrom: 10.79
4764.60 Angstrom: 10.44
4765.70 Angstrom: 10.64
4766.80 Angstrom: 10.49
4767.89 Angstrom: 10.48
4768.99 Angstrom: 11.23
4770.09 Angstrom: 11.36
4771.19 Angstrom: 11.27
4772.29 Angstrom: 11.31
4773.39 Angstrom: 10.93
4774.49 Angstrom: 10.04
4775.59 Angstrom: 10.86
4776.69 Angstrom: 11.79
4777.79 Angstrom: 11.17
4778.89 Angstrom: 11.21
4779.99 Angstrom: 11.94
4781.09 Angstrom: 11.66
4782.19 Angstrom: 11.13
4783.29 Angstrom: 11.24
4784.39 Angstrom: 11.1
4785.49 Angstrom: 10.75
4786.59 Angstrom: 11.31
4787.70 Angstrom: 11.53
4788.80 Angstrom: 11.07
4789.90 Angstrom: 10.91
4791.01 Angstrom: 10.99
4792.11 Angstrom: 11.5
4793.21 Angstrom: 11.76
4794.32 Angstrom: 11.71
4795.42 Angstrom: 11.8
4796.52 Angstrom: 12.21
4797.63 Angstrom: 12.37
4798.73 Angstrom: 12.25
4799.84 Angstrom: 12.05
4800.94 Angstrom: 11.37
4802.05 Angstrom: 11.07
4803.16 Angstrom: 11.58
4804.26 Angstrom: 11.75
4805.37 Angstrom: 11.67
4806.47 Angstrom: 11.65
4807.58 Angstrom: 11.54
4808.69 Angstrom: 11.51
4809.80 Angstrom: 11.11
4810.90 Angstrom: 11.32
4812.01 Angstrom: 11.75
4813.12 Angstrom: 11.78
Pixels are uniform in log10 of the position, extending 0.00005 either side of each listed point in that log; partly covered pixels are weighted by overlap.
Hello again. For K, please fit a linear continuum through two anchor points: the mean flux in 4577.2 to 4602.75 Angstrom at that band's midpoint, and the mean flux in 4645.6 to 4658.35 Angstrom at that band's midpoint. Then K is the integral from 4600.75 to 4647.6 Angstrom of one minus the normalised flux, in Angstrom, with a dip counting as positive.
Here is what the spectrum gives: -2.8 Angstrom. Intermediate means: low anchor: 10.8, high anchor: 11.2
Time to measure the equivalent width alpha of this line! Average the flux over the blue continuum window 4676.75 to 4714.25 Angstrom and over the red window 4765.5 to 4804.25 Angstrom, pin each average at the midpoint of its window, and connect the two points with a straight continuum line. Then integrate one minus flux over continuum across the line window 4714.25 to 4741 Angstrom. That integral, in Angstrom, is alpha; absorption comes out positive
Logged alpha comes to -0.68 Angstrom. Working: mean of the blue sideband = 11.2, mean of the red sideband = 11.3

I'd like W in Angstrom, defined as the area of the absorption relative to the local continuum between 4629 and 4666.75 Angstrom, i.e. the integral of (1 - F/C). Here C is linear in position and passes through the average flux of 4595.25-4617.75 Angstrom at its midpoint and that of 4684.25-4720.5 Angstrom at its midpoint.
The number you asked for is -1.27 Angstrom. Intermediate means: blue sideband 11.3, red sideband 11.1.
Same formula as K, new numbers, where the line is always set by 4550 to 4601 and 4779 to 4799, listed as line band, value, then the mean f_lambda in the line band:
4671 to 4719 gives 0.2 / 11.2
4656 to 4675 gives -0.3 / 11.4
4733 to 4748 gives 0.4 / 11.1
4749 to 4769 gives 0.5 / 11.2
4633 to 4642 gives -0.4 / 11.6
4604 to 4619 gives -0.6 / 11.5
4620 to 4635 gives -1.5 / 12.2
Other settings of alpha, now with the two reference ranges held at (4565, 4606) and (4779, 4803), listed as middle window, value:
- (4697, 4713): 0.8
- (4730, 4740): 0.4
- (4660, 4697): -0.5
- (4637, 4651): -0.1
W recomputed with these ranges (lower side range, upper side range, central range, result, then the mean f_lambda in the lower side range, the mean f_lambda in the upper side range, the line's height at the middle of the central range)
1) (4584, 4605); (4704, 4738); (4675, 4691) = -0.48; 11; 11.2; 11.1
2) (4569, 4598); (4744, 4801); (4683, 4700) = -0.54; 11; 11.3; 11.2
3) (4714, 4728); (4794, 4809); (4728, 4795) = 3.68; 11.9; 11.8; 11.8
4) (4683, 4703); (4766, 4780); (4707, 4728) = -0.27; 11.4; 11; 11.3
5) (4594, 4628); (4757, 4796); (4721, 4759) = -0.59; 11.5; 11.2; 11.2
